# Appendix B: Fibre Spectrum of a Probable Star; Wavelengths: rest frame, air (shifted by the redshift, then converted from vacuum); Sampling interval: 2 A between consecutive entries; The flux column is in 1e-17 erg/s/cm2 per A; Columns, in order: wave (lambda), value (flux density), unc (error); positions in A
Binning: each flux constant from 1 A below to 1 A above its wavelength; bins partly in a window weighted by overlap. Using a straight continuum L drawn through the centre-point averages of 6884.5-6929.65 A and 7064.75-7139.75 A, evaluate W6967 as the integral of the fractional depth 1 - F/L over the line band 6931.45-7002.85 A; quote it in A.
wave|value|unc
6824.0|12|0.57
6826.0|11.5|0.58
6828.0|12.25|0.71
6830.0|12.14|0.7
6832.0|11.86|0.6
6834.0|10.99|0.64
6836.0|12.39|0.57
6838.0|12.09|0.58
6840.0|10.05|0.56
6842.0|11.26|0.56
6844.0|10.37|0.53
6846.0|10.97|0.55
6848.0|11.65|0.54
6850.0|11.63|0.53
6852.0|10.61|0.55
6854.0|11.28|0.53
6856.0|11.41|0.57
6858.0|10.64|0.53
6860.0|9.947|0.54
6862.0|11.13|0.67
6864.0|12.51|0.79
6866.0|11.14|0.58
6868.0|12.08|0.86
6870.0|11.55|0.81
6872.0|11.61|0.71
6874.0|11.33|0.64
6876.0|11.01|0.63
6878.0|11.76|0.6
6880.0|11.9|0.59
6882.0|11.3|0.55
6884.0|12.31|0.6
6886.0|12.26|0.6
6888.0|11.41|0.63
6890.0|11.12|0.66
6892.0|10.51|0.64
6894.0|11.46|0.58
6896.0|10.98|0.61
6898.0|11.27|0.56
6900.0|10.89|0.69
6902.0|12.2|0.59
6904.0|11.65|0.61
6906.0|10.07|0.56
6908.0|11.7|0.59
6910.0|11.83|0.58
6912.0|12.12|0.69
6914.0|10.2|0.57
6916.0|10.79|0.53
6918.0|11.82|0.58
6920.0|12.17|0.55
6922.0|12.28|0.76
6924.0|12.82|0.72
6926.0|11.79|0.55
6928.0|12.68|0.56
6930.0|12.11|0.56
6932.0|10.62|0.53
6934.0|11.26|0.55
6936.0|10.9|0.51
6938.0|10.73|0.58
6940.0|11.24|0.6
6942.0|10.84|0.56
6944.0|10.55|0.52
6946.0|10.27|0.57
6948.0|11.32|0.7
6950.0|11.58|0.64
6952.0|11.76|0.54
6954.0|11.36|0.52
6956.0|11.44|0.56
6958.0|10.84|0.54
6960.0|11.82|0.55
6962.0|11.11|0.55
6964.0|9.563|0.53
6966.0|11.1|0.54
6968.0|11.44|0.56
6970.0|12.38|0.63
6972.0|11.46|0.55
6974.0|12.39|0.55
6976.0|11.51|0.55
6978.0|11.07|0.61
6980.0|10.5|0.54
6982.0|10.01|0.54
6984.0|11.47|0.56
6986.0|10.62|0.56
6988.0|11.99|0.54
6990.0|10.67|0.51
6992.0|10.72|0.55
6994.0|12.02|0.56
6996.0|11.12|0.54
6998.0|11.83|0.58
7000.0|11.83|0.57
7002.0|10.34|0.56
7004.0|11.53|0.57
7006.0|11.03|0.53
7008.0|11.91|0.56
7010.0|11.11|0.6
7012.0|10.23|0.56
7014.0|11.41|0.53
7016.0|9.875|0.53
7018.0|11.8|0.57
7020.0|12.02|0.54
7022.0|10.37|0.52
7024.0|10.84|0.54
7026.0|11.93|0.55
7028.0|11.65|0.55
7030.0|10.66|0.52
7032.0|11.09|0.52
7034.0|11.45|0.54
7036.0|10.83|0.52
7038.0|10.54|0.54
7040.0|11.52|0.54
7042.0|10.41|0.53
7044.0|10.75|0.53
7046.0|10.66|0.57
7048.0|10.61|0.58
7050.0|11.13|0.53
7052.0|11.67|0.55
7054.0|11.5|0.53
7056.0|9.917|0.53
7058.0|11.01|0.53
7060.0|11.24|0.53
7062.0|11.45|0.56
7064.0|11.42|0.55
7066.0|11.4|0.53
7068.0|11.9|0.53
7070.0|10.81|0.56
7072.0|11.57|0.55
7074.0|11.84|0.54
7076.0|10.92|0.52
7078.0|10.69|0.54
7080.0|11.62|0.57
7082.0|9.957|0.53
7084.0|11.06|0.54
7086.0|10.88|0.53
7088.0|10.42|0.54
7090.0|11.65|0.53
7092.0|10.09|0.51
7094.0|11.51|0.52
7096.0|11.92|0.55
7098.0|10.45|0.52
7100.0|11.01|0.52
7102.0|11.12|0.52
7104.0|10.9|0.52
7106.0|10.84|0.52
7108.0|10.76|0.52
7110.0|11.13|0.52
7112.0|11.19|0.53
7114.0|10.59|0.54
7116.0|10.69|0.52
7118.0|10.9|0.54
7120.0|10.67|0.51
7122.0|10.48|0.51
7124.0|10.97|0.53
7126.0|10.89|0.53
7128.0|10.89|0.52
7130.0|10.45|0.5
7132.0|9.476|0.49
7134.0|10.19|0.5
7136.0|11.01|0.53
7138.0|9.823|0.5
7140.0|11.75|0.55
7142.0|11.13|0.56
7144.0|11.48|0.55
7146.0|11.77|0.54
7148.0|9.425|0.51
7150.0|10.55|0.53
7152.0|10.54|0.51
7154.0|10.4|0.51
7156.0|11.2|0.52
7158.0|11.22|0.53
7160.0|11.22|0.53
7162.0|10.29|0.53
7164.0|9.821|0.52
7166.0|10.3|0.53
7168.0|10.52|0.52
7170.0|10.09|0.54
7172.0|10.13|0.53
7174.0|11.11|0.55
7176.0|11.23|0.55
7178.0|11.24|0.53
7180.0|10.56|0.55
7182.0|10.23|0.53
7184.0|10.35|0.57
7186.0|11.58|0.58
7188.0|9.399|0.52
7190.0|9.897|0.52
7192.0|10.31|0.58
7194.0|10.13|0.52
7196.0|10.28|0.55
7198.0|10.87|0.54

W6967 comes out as 1.21 A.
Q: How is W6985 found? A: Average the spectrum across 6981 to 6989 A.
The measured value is 11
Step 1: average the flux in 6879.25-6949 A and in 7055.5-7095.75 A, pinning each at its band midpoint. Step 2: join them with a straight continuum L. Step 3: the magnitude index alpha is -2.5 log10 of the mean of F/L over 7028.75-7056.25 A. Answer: 0.02 mag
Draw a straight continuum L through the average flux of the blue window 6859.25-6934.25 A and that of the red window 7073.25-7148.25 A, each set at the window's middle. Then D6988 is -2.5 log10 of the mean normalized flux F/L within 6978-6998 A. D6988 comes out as 0.018 mag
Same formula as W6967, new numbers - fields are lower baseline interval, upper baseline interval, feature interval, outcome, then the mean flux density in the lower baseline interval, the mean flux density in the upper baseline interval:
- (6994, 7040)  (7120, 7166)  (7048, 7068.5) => -0.38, 11.2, 10.7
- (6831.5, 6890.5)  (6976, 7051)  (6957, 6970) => 0.10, 11.4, 11.1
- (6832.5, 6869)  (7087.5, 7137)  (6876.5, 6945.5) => -1.89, 11.2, 10.8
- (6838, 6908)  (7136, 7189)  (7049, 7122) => -1.38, 11.3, 10.7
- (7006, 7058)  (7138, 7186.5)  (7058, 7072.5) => -0.54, 11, 10.7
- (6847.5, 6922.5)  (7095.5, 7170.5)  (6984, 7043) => -0.53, 11.4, 10.7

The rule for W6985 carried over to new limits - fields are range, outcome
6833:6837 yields 11.7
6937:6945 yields 10.8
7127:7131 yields 10.7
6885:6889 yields 11.8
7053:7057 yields 10.7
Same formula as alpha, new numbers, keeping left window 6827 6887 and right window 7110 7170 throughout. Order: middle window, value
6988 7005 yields -0.02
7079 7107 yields -0.02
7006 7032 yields -0.01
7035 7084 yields -0.02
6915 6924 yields -0.06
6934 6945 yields 0.03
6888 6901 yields 0.03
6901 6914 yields -0.02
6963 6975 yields -0.02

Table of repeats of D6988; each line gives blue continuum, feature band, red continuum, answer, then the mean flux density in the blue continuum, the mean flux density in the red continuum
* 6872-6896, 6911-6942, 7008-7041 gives -0.02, 11.5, 11.1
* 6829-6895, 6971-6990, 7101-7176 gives -0.01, 11.4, 10.7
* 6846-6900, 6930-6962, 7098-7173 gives 0.00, 11.4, 10.7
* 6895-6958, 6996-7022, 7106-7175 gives -0.01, 11.4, 10.7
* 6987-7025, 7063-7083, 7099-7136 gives -0.03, 11.2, 10.7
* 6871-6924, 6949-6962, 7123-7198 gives -0.01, 11.5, 10.6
